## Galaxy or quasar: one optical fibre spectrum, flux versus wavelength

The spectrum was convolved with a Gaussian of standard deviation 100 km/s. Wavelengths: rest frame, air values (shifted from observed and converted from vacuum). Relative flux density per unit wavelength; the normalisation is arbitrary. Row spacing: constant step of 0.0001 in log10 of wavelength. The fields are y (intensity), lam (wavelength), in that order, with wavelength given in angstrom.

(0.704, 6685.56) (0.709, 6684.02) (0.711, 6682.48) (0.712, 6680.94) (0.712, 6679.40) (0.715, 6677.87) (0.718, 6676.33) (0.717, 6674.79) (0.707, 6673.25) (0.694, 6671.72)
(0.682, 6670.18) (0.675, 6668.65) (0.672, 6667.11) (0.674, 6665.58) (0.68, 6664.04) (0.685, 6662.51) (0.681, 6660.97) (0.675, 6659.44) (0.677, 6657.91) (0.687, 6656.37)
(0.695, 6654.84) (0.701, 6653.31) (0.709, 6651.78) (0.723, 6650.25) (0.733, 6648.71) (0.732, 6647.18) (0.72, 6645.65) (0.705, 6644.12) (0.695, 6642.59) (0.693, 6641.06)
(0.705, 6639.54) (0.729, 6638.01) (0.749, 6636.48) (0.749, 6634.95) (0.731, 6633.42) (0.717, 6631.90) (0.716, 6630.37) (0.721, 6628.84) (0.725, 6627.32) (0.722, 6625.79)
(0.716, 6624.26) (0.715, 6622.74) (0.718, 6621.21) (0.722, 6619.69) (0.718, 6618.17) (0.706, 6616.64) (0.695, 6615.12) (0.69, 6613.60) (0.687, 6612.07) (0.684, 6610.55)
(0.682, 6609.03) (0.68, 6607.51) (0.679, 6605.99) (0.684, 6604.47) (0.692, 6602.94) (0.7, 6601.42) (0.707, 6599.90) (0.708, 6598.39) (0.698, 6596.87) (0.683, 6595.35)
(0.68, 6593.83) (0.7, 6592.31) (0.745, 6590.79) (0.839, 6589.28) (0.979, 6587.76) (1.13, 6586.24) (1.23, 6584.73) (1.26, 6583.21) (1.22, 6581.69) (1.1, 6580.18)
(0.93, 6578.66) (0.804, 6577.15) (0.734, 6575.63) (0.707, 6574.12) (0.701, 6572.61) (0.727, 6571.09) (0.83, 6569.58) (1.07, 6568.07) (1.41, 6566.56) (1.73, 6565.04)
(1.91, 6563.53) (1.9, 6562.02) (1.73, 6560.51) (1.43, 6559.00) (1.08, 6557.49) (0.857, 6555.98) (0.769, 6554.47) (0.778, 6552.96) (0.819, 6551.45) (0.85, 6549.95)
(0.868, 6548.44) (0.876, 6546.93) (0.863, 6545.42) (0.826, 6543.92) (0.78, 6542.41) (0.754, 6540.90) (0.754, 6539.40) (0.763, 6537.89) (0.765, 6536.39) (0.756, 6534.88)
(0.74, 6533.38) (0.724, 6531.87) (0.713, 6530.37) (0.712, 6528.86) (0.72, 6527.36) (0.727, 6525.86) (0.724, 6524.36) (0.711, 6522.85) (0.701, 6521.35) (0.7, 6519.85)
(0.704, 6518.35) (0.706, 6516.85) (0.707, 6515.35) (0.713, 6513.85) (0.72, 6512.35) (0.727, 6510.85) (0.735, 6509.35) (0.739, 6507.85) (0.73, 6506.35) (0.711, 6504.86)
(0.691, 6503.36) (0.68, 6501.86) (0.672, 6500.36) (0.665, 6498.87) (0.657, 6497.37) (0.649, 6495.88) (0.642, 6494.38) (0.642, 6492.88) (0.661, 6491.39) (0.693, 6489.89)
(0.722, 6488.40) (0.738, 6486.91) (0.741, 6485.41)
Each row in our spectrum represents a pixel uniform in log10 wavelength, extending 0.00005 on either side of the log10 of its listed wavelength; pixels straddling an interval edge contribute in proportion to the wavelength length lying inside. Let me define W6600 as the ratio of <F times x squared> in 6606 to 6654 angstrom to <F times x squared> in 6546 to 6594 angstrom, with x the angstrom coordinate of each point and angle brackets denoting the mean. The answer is 0.69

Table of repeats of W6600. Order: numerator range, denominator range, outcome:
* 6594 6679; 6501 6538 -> 1.01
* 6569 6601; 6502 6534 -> 1.23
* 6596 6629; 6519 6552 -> 0.94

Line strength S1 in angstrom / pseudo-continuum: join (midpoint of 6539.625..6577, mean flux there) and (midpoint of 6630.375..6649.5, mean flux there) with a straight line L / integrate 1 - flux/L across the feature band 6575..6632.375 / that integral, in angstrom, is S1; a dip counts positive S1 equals 5.0 angstrom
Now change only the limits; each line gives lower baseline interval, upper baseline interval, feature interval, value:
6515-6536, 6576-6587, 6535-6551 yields 0.5 angstrom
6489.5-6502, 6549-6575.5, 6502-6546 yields 6.1 angstrom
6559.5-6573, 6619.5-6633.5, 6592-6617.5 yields 6.8 angstrom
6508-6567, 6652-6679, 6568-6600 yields -1.7 angstrom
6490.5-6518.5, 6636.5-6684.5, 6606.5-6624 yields 0.0 angstrom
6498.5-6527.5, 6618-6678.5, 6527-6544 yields -0.9 angstrom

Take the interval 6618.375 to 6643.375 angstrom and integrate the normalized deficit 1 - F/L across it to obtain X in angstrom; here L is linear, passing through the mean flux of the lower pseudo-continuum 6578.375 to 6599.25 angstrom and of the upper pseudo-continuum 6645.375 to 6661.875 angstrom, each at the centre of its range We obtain 1.9 angstrom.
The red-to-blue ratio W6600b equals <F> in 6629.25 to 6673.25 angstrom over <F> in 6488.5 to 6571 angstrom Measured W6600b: 0.82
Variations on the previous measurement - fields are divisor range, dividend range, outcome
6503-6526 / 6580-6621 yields 1.12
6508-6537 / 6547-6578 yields 1.50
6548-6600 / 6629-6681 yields 0.70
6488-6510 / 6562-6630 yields 1.26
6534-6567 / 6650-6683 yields 0.66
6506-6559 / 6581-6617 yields 1.03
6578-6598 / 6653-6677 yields 0.74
